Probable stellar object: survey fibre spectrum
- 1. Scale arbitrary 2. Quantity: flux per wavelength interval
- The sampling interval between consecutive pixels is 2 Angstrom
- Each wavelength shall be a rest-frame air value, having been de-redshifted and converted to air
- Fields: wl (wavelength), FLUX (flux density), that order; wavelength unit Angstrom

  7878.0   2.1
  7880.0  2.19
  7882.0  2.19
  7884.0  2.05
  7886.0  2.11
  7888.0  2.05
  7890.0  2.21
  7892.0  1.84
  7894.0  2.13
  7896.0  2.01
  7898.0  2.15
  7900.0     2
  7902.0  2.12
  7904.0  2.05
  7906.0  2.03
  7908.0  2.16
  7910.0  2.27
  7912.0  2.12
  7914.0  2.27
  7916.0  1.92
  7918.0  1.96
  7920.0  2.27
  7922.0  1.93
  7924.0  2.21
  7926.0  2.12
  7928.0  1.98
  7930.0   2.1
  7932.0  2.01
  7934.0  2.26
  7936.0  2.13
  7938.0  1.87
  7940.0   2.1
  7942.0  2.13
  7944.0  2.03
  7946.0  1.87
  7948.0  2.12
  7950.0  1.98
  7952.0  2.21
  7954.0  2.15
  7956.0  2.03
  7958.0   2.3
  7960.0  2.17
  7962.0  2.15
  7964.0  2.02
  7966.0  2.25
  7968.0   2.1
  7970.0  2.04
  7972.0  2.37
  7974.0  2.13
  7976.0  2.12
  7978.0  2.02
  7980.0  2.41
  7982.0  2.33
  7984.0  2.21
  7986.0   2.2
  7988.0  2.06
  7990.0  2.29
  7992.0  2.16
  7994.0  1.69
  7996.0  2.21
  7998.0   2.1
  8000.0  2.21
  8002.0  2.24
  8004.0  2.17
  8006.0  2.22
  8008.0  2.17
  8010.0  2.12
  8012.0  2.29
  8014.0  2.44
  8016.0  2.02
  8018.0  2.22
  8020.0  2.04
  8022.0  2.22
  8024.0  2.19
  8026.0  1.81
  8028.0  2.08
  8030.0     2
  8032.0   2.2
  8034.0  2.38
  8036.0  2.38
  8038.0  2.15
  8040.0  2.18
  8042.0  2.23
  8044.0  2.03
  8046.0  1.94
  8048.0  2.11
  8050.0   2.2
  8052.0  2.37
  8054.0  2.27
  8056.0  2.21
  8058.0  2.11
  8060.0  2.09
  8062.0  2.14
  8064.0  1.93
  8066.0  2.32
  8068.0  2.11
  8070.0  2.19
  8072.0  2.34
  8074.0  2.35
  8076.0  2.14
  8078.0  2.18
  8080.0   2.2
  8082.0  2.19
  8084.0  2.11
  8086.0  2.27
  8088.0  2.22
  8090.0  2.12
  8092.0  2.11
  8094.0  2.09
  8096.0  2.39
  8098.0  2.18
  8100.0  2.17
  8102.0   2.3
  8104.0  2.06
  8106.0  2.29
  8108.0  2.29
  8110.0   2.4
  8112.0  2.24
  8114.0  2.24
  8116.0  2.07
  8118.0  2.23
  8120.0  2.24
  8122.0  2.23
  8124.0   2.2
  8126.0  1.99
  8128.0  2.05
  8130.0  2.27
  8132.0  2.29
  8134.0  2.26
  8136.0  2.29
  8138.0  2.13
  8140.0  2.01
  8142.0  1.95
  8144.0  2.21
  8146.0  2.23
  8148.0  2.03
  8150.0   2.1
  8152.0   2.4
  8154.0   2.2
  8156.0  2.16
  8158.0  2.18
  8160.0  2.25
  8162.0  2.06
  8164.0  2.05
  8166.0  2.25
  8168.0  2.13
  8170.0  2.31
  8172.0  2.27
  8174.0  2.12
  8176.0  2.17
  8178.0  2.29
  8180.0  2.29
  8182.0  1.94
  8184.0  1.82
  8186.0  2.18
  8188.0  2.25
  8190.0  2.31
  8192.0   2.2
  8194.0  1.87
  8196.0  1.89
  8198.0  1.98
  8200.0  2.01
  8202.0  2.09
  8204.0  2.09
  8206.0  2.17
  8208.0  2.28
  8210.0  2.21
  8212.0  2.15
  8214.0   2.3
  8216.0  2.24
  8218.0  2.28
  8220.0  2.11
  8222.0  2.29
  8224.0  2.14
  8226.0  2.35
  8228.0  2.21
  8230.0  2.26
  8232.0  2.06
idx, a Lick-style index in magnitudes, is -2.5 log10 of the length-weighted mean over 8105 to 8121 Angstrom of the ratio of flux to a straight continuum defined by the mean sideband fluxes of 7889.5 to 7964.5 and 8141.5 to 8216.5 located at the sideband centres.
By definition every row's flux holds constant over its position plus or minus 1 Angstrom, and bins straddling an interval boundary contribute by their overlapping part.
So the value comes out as -0.058 mag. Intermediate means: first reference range 2.09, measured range 2.25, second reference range 2.15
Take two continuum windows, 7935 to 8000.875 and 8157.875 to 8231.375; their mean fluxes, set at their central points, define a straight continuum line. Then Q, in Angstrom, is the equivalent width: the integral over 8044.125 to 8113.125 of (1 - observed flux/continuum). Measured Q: -1.6 Angstrom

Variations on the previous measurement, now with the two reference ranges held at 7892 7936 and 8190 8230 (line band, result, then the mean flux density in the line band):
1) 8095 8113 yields -1.0 Angstrom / 2.26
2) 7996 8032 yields -0.6 Angstrom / 2.15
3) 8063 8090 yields -0.8 Angstrom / 2.19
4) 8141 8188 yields -0.2 Angstrom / 2.16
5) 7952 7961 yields -0.3 Angstrom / 2.17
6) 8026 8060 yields -0.7 Angstrom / 2.16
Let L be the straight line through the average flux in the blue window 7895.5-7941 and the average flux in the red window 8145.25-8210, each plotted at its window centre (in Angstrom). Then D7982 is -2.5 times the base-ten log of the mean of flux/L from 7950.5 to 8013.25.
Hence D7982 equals -0.03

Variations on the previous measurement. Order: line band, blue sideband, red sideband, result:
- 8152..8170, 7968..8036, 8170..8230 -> -0.011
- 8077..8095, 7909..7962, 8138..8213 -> -0.022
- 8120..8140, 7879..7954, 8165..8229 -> -0.020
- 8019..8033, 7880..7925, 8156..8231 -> 0.024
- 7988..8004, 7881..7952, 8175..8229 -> -0.014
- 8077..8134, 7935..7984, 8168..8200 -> -0.039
